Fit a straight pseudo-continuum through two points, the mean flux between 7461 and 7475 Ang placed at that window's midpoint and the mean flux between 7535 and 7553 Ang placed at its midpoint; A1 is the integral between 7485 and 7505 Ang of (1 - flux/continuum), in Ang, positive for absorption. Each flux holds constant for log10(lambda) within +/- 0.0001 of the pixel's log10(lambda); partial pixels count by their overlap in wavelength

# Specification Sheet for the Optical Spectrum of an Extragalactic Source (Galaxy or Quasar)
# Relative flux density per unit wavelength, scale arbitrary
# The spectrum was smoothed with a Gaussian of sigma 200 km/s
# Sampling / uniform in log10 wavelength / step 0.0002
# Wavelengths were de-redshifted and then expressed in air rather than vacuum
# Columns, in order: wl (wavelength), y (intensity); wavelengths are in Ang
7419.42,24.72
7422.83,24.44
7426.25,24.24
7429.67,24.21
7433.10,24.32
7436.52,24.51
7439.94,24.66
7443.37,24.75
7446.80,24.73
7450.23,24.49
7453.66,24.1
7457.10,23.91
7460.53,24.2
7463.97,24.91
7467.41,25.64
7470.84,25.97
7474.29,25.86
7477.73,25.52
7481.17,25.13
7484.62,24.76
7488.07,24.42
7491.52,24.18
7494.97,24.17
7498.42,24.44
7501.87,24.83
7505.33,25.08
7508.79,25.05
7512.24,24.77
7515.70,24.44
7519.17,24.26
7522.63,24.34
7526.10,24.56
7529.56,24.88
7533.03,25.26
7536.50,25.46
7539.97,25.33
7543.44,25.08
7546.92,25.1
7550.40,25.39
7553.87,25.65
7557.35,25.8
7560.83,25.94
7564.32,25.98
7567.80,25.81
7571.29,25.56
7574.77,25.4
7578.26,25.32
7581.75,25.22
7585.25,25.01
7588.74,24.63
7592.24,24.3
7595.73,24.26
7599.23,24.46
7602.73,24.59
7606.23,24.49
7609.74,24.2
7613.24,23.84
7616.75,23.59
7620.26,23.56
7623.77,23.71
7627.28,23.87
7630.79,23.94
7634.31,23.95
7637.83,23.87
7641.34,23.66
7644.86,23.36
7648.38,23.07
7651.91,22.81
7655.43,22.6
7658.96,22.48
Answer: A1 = 0.72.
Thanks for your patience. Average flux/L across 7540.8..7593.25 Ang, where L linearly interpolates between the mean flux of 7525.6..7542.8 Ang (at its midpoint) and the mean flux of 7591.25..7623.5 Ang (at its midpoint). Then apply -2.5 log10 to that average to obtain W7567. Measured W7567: -0.03 mag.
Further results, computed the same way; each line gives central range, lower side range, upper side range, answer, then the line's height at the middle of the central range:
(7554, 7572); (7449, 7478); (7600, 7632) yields -0.064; 24.3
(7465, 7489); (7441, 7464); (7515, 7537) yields -0.037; 24.5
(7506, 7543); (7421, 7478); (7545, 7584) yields 0.017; 25.3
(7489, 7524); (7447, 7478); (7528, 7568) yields 0.028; 25.2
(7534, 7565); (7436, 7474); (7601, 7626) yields -0.052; 24.3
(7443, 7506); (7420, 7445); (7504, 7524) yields -0.010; 24.6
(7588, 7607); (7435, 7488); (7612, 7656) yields -0.028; 23.8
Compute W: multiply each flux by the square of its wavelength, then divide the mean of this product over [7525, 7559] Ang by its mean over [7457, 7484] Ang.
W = 1.0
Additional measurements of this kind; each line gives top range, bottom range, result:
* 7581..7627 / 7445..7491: 1.01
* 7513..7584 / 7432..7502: 1.04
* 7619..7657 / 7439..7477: 0.99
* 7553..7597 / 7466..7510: 1.04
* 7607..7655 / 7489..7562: 0.97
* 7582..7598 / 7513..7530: 1.02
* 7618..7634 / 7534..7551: 0.96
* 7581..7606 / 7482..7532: 1.02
